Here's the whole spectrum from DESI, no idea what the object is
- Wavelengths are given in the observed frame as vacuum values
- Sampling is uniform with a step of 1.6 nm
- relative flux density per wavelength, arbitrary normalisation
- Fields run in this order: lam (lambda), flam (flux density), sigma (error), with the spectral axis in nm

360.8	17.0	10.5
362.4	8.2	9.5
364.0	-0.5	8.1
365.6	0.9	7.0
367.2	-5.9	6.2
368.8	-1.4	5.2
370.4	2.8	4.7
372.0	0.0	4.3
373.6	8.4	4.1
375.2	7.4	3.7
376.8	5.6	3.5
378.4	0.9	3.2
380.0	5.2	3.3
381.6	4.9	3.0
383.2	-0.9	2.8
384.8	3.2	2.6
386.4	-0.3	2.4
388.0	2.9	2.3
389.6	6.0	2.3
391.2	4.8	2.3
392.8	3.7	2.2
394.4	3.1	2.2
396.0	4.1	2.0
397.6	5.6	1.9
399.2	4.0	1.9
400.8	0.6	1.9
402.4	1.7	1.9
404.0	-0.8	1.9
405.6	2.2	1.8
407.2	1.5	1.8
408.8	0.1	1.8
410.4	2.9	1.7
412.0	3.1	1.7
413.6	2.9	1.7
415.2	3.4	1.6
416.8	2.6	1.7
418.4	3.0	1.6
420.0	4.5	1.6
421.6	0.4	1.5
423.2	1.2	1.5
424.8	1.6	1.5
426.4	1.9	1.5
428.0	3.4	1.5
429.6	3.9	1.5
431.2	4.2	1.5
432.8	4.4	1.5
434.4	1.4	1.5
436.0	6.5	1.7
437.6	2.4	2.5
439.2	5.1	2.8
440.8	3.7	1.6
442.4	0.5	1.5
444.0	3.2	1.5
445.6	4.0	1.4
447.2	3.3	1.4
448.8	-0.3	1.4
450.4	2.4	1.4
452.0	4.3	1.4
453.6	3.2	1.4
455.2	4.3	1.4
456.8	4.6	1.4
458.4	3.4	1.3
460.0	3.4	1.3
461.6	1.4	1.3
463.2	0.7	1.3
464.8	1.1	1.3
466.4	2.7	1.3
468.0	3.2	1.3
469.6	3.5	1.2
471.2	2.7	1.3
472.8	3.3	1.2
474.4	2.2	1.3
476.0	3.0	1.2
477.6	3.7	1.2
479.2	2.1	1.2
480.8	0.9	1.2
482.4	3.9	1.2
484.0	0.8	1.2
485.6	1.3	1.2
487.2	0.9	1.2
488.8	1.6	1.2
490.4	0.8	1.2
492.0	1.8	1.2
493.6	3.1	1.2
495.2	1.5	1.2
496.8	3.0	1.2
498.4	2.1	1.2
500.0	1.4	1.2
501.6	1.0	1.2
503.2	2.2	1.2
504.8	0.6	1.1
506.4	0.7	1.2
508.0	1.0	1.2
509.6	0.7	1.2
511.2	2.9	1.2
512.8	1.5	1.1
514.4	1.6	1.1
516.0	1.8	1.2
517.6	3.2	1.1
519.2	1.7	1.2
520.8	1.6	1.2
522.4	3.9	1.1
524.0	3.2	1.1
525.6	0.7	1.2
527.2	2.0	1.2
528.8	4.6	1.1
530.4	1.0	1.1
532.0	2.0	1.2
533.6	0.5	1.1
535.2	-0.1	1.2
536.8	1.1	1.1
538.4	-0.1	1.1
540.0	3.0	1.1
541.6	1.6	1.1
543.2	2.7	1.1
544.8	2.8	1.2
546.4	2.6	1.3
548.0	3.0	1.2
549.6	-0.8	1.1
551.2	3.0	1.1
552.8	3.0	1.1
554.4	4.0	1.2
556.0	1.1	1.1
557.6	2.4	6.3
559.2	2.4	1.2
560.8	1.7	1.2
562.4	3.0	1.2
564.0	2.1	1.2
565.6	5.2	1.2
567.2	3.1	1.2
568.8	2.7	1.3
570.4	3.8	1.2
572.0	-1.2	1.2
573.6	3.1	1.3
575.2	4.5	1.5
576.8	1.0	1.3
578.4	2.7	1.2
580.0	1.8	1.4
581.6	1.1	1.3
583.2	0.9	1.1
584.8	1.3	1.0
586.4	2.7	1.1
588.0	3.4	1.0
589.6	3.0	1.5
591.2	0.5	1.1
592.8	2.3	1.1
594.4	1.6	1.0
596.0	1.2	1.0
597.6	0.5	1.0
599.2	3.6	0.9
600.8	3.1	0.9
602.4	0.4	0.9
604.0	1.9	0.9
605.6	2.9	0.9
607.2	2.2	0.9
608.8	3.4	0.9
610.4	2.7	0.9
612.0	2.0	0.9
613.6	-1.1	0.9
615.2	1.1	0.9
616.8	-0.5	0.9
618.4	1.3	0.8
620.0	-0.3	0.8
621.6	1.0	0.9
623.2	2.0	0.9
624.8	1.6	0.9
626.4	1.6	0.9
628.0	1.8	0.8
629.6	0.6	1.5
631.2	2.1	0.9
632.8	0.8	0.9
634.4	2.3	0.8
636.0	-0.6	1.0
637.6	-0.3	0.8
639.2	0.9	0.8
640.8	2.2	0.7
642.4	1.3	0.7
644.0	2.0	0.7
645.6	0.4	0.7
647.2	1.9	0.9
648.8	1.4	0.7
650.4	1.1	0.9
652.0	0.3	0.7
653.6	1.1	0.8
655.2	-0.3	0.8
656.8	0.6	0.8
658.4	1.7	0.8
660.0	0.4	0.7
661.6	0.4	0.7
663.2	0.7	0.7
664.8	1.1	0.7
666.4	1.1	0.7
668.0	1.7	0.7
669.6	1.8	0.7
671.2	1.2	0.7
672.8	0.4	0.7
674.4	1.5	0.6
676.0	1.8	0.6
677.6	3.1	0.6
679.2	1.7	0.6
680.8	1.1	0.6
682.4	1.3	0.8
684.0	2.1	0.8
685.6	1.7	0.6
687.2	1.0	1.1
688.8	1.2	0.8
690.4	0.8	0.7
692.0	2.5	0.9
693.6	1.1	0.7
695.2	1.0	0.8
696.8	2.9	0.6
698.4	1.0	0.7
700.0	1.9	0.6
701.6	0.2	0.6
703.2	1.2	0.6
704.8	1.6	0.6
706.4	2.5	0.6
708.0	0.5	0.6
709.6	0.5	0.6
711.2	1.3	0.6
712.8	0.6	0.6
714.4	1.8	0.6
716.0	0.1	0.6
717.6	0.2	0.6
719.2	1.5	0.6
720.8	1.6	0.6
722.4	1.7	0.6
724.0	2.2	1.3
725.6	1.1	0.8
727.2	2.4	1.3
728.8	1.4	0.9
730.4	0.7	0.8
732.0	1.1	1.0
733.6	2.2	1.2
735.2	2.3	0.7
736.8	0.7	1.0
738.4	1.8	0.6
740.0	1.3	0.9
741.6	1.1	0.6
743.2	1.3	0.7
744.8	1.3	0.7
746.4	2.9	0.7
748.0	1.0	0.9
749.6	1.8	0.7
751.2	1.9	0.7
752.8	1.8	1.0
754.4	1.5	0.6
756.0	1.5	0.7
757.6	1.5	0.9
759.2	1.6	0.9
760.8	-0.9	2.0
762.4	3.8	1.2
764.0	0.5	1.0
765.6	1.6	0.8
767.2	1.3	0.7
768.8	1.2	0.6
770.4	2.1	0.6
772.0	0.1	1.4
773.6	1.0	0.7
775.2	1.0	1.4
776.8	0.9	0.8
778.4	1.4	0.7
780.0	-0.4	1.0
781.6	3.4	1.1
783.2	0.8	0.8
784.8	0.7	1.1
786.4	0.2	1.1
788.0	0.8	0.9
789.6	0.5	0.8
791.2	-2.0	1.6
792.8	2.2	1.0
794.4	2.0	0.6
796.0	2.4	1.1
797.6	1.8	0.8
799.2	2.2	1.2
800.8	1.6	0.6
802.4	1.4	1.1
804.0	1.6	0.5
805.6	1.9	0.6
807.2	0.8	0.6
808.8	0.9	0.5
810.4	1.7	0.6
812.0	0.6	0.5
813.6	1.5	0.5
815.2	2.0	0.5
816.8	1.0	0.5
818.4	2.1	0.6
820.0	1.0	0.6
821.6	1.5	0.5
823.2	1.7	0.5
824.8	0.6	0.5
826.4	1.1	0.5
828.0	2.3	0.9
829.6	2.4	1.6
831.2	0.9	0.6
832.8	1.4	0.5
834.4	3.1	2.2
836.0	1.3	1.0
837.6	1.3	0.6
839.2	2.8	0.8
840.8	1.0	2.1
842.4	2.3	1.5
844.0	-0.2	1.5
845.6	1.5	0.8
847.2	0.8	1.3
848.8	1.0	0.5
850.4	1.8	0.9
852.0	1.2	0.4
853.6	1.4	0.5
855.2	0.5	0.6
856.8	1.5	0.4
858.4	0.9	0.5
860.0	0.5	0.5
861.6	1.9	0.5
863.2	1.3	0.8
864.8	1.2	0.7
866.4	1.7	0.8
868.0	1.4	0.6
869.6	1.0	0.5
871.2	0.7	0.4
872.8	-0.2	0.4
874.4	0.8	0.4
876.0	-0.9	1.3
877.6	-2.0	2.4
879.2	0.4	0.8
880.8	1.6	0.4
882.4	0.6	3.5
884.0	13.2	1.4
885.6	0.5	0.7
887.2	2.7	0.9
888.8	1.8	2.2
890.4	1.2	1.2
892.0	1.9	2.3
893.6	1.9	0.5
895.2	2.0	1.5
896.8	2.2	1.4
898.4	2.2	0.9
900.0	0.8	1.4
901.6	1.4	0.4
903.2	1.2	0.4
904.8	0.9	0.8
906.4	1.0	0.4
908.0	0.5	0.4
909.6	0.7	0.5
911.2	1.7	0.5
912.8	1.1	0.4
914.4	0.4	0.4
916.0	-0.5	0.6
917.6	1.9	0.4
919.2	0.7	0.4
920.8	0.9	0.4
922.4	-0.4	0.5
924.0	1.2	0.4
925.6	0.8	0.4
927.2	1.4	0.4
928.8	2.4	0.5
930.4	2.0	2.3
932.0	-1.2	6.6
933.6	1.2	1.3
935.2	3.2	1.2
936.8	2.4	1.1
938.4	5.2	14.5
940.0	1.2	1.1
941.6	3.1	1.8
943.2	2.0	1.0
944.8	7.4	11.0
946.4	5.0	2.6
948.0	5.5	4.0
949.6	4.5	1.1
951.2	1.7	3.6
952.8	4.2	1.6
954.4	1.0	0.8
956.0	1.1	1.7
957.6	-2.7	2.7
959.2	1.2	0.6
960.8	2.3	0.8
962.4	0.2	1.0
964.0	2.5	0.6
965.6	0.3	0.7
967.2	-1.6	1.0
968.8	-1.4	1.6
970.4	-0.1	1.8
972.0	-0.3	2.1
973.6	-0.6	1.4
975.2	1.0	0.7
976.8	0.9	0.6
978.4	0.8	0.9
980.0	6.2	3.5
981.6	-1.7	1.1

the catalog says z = 1.370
